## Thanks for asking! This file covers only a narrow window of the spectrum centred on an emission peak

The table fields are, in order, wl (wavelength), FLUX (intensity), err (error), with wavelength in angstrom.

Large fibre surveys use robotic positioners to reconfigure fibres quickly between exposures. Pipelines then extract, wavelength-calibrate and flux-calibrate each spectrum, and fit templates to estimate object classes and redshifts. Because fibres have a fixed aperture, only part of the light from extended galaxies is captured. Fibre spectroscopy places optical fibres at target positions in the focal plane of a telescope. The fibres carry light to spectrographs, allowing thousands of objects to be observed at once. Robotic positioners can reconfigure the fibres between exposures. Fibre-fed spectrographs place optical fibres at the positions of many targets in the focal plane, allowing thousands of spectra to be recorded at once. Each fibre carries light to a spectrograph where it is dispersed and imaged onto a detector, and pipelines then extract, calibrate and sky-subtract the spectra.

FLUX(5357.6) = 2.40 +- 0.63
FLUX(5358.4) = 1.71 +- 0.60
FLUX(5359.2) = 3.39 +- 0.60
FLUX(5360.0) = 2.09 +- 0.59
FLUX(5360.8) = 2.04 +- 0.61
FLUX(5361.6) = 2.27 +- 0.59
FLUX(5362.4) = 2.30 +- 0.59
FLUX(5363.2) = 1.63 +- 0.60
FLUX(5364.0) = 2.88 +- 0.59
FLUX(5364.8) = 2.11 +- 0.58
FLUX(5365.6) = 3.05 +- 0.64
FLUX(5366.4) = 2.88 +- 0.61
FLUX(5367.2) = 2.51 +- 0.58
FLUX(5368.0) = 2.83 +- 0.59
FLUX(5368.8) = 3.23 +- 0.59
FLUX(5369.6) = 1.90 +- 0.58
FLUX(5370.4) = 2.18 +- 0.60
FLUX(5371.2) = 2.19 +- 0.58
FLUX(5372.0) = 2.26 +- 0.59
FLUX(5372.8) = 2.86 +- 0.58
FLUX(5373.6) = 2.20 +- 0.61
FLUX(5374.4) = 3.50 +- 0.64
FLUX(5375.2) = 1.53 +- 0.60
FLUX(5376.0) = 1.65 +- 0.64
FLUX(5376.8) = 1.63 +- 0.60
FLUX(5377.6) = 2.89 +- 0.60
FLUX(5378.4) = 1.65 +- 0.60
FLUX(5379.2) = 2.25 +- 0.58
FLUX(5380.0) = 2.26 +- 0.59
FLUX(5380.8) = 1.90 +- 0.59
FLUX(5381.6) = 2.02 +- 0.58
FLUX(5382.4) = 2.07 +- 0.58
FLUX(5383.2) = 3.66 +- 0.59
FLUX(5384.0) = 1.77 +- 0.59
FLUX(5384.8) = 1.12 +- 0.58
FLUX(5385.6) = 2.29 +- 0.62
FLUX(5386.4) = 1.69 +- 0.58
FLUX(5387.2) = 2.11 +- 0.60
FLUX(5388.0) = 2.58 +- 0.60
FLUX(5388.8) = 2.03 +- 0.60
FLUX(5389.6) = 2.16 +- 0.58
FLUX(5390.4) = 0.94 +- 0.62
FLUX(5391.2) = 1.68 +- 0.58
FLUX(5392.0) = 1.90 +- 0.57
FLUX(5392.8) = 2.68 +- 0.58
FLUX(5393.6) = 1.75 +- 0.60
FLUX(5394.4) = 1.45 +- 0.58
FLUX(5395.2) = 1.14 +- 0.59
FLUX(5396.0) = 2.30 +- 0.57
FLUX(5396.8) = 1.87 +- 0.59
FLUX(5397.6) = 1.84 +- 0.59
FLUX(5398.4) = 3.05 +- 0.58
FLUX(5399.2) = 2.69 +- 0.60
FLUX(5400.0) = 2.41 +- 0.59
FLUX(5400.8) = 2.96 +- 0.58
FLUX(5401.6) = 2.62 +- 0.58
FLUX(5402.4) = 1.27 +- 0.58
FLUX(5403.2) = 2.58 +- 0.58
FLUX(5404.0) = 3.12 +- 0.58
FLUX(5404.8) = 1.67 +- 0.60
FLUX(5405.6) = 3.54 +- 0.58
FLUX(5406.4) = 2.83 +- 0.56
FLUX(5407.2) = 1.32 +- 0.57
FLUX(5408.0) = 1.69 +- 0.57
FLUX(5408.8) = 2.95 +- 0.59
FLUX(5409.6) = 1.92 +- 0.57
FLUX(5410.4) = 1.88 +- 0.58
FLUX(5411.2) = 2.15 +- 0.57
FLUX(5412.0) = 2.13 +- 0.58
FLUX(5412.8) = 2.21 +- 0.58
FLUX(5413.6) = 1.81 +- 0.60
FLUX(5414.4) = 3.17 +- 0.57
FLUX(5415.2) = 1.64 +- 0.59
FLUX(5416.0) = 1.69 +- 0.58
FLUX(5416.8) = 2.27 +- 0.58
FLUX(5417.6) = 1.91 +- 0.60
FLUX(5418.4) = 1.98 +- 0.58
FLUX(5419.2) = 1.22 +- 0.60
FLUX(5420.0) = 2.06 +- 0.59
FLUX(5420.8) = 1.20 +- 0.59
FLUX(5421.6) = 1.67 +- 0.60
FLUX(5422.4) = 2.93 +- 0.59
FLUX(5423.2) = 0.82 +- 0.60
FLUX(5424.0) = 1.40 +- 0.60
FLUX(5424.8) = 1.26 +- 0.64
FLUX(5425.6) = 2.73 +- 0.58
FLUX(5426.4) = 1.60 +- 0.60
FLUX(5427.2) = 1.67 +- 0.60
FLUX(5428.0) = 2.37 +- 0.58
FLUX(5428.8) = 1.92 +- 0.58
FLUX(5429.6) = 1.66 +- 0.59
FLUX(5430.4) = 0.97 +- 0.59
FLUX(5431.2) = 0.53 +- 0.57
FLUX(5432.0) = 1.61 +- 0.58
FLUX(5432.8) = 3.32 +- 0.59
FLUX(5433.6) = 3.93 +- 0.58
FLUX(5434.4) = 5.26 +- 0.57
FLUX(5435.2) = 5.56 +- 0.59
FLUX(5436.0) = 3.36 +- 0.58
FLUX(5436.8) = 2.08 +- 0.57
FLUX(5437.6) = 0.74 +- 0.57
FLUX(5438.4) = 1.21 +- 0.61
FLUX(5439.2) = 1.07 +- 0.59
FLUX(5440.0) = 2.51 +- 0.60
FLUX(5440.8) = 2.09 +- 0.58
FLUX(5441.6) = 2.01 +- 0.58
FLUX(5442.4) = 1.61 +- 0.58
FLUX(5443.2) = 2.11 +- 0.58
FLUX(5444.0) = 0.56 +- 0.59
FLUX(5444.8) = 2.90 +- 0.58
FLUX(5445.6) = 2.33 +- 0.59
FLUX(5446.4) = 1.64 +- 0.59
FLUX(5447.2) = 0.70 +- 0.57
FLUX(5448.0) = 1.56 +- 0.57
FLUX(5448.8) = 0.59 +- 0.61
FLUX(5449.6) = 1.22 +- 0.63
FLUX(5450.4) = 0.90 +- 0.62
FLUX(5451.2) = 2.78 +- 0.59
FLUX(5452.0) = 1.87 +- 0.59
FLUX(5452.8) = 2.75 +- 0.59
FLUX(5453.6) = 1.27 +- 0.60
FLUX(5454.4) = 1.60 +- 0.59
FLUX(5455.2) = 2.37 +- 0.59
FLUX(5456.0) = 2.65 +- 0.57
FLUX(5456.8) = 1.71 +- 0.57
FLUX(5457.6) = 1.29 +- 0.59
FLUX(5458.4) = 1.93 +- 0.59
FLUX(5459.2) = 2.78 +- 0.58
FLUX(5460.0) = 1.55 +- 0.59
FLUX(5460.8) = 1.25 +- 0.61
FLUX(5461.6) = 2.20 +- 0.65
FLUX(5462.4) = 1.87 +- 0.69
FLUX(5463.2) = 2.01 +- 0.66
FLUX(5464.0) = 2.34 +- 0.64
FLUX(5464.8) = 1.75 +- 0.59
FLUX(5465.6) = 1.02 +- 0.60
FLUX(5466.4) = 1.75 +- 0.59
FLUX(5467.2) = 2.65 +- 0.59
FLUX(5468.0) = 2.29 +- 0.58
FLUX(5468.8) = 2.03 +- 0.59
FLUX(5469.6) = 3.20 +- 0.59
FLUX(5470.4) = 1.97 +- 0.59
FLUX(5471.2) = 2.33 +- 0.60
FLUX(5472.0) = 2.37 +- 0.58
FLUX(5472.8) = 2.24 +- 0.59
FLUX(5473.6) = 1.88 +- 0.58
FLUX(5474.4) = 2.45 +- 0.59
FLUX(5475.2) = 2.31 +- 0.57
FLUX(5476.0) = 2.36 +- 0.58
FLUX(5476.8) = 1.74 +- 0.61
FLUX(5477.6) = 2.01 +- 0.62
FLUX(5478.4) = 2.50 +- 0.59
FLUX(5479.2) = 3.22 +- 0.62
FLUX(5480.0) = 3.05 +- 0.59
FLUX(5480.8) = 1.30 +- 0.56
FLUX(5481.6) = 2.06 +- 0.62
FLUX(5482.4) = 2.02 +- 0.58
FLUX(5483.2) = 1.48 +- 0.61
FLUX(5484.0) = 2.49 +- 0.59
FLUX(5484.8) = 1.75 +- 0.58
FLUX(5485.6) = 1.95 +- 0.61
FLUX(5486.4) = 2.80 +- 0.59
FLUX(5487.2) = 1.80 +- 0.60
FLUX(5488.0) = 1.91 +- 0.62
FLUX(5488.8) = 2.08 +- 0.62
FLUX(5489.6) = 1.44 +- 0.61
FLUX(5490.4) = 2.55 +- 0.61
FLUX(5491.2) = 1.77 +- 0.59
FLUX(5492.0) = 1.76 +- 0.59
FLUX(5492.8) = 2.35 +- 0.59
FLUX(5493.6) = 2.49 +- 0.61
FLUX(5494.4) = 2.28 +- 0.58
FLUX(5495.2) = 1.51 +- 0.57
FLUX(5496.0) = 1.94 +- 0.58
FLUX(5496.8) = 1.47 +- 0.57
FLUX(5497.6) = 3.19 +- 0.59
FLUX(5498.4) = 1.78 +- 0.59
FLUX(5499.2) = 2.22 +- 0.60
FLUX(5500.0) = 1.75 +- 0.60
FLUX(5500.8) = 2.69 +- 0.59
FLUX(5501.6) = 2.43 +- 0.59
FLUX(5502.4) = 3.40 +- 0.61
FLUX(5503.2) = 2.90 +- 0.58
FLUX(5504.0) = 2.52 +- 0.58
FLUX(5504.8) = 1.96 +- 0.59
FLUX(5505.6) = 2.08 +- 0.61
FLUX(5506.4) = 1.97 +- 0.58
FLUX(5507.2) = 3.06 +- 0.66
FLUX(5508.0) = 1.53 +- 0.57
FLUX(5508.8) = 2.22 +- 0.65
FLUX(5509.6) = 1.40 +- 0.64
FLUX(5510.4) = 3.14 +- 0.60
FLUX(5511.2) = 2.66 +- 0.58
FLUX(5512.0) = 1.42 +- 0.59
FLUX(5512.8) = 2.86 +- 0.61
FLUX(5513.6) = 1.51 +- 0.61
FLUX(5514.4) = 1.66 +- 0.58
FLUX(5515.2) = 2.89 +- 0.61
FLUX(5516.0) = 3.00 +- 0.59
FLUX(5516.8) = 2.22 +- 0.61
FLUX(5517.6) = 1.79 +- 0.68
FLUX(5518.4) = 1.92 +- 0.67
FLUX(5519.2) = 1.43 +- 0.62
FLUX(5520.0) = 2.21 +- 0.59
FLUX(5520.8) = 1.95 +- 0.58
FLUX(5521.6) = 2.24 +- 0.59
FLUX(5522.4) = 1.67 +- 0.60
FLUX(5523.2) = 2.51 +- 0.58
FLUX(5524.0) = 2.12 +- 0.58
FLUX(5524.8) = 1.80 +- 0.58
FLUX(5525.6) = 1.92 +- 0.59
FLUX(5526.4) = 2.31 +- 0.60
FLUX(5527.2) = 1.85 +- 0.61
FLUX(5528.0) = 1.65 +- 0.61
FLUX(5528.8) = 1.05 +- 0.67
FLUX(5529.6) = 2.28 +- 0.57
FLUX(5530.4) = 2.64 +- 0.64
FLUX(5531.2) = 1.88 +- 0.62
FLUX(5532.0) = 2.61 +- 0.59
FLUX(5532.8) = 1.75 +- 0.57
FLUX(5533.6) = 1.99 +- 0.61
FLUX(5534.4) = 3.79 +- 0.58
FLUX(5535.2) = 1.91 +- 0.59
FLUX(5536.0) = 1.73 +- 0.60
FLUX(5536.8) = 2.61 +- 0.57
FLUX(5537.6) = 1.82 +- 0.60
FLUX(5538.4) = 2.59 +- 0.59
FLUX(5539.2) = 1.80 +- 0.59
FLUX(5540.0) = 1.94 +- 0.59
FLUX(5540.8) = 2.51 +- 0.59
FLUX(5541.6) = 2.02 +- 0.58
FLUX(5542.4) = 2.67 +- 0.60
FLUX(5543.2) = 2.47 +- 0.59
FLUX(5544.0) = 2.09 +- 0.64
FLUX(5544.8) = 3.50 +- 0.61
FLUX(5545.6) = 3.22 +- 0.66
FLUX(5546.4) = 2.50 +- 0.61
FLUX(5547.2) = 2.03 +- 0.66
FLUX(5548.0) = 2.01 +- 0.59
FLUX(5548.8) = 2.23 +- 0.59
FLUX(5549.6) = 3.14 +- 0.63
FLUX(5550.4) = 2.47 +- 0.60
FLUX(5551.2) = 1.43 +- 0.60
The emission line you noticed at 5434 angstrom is H-beta 4861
